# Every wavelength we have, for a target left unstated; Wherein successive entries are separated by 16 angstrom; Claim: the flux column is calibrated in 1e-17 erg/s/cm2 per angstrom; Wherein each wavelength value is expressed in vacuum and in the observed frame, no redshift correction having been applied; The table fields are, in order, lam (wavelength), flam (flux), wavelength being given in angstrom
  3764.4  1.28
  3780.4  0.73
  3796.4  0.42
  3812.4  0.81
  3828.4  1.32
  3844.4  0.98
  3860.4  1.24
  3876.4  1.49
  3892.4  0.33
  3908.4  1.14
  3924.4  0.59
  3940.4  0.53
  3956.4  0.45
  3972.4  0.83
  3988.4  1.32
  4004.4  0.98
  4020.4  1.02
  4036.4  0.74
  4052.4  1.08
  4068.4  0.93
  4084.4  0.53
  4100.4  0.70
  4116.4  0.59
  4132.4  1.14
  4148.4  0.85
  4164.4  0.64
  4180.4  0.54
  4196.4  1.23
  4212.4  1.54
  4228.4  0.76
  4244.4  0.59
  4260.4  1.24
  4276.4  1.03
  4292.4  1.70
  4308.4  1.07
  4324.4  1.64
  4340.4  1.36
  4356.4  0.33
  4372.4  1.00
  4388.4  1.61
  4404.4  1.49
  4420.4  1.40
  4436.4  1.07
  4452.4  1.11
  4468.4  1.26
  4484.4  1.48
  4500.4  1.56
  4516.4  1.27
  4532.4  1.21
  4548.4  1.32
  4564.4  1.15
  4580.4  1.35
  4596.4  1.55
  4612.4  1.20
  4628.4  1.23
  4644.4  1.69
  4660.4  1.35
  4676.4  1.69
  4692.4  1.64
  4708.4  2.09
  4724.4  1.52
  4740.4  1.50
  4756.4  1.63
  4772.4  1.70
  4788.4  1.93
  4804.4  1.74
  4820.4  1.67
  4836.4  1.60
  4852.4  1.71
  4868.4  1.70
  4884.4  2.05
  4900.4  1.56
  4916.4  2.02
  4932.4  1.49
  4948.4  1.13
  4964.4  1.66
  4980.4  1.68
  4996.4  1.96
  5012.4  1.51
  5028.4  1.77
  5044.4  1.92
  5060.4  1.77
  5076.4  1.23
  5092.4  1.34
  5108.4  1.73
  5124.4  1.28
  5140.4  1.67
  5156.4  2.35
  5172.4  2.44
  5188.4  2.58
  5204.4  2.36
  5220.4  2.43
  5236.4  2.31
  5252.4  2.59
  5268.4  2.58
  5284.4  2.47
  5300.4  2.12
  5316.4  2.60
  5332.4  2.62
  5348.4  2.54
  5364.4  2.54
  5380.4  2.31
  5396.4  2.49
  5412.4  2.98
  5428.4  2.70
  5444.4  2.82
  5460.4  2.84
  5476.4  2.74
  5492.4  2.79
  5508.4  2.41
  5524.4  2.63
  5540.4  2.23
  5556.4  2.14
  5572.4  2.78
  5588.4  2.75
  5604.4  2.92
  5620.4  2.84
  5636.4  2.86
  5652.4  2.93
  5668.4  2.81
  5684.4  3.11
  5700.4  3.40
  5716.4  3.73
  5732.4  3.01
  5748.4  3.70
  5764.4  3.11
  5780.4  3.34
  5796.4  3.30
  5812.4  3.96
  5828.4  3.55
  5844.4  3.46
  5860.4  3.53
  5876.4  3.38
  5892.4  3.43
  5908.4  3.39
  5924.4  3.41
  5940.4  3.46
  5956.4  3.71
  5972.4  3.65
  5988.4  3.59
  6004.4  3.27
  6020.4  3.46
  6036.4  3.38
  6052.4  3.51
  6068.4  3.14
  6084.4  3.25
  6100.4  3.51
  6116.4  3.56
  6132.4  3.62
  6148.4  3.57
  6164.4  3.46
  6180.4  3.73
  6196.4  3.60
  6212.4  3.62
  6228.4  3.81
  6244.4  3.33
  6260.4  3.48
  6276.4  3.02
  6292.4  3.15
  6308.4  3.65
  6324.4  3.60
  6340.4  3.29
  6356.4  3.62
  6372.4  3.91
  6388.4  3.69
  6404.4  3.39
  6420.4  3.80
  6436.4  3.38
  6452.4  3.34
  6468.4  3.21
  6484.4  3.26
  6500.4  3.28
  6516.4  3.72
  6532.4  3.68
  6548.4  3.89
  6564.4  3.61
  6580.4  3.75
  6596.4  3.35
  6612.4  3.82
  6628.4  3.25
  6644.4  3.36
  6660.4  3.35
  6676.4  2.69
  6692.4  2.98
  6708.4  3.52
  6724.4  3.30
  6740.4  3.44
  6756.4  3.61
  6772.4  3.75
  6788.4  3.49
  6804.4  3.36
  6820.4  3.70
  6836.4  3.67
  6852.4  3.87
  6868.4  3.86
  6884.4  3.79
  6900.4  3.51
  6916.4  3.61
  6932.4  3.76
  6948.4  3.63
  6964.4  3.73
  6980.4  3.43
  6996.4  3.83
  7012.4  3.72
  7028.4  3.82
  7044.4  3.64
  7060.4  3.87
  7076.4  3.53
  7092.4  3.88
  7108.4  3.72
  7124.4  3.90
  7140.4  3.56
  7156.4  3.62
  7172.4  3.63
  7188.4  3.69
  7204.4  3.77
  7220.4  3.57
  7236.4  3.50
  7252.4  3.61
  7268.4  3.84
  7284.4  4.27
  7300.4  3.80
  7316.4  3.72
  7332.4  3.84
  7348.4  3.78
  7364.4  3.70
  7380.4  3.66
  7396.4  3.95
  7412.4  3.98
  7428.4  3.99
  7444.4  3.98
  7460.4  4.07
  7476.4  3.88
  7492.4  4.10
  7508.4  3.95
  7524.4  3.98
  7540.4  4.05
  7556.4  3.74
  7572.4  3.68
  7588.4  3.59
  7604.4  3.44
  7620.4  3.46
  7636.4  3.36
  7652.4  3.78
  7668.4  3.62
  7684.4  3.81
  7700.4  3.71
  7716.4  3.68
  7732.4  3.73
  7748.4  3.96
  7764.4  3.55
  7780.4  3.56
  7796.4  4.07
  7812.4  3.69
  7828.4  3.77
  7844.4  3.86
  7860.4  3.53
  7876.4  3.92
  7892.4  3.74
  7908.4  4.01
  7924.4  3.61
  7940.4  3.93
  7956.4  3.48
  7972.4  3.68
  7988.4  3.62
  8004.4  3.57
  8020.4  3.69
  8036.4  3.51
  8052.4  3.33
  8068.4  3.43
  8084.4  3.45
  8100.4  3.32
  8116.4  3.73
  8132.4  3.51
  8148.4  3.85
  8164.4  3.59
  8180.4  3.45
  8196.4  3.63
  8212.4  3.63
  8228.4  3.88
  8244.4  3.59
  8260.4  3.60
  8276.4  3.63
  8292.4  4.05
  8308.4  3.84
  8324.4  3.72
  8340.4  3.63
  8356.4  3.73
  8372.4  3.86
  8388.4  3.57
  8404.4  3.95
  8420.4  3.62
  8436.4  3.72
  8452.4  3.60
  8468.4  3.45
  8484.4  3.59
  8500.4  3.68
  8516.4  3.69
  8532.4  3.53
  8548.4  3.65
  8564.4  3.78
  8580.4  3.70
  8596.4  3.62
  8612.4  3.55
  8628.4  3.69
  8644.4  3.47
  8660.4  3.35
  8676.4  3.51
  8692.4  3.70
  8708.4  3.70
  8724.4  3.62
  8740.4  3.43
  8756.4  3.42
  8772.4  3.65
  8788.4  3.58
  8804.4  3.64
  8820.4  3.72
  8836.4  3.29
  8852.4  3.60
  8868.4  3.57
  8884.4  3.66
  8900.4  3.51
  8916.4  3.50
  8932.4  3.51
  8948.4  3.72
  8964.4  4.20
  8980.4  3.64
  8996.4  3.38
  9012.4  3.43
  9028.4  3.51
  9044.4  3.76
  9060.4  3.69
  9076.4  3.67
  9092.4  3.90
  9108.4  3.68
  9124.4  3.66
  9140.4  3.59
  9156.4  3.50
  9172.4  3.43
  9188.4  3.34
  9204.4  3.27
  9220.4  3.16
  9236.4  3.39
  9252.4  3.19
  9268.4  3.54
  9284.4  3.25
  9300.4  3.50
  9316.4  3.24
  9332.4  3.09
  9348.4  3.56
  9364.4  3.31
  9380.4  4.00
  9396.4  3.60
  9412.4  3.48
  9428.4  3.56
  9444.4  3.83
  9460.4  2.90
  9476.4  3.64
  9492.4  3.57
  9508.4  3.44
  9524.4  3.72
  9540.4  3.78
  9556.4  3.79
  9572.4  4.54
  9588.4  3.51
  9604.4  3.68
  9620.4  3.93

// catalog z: 0.291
